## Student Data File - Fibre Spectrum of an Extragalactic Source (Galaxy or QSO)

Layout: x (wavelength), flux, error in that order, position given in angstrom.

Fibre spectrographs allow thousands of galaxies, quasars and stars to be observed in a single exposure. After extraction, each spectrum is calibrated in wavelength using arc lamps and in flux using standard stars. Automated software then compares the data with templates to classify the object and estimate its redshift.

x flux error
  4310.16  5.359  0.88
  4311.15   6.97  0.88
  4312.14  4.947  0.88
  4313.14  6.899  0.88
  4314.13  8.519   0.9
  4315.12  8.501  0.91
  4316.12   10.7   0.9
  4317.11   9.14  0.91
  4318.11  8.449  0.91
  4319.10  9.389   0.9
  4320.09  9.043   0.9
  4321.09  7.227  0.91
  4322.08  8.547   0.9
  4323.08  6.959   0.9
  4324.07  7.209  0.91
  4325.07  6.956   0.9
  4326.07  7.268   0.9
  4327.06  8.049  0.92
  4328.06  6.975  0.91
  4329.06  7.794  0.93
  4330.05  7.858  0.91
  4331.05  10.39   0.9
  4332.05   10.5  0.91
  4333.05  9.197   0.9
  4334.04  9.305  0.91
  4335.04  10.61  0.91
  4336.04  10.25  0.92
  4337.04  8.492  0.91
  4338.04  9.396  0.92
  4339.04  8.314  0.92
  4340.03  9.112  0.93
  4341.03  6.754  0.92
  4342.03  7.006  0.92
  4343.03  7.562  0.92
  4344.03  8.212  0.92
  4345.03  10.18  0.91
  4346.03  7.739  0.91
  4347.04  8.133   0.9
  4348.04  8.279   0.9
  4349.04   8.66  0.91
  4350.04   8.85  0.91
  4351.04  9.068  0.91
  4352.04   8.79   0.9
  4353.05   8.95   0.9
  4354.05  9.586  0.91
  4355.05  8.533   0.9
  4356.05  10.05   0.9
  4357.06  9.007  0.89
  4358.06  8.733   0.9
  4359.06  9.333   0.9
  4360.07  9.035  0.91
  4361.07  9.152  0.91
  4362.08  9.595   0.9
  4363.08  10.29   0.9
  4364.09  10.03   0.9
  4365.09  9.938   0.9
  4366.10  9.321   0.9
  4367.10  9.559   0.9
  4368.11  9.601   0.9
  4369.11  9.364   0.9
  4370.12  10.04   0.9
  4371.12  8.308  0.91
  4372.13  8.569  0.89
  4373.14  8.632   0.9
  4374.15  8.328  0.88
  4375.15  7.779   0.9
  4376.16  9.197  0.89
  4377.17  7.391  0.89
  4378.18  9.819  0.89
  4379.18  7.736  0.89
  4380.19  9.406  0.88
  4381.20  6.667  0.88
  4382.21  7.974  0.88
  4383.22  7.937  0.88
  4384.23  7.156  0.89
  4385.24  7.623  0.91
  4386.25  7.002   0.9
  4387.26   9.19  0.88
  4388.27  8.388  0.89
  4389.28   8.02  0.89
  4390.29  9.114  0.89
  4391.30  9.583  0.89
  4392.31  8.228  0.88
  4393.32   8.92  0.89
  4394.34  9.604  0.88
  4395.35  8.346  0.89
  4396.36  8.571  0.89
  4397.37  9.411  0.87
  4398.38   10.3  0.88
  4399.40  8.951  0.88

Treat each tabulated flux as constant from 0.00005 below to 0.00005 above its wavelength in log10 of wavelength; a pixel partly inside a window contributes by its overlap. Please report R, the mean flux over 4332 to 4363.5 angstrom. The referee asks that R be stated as 8.93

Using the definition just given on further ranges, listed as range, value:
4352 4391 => 8.8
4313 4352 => 8.52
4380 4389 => 7.87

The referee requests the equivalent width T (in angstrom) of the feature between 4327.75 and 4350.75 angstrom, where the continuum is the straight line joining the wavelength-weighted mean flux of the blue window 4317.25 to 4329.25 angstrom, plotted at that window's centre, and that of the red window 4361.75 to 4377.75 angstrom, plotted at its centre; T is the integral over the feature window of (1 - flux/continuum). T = -1.14 angstrom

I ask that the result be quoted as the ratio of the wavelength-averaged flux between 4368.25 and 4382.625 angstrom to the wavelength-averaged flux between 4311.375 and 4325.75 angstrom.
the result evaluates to 1.07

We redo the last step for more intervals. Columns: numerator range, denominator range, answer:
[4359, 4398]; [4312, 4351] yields 1.04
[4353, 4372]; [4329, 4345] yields 1.06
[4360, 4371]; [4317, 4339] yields 1.12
